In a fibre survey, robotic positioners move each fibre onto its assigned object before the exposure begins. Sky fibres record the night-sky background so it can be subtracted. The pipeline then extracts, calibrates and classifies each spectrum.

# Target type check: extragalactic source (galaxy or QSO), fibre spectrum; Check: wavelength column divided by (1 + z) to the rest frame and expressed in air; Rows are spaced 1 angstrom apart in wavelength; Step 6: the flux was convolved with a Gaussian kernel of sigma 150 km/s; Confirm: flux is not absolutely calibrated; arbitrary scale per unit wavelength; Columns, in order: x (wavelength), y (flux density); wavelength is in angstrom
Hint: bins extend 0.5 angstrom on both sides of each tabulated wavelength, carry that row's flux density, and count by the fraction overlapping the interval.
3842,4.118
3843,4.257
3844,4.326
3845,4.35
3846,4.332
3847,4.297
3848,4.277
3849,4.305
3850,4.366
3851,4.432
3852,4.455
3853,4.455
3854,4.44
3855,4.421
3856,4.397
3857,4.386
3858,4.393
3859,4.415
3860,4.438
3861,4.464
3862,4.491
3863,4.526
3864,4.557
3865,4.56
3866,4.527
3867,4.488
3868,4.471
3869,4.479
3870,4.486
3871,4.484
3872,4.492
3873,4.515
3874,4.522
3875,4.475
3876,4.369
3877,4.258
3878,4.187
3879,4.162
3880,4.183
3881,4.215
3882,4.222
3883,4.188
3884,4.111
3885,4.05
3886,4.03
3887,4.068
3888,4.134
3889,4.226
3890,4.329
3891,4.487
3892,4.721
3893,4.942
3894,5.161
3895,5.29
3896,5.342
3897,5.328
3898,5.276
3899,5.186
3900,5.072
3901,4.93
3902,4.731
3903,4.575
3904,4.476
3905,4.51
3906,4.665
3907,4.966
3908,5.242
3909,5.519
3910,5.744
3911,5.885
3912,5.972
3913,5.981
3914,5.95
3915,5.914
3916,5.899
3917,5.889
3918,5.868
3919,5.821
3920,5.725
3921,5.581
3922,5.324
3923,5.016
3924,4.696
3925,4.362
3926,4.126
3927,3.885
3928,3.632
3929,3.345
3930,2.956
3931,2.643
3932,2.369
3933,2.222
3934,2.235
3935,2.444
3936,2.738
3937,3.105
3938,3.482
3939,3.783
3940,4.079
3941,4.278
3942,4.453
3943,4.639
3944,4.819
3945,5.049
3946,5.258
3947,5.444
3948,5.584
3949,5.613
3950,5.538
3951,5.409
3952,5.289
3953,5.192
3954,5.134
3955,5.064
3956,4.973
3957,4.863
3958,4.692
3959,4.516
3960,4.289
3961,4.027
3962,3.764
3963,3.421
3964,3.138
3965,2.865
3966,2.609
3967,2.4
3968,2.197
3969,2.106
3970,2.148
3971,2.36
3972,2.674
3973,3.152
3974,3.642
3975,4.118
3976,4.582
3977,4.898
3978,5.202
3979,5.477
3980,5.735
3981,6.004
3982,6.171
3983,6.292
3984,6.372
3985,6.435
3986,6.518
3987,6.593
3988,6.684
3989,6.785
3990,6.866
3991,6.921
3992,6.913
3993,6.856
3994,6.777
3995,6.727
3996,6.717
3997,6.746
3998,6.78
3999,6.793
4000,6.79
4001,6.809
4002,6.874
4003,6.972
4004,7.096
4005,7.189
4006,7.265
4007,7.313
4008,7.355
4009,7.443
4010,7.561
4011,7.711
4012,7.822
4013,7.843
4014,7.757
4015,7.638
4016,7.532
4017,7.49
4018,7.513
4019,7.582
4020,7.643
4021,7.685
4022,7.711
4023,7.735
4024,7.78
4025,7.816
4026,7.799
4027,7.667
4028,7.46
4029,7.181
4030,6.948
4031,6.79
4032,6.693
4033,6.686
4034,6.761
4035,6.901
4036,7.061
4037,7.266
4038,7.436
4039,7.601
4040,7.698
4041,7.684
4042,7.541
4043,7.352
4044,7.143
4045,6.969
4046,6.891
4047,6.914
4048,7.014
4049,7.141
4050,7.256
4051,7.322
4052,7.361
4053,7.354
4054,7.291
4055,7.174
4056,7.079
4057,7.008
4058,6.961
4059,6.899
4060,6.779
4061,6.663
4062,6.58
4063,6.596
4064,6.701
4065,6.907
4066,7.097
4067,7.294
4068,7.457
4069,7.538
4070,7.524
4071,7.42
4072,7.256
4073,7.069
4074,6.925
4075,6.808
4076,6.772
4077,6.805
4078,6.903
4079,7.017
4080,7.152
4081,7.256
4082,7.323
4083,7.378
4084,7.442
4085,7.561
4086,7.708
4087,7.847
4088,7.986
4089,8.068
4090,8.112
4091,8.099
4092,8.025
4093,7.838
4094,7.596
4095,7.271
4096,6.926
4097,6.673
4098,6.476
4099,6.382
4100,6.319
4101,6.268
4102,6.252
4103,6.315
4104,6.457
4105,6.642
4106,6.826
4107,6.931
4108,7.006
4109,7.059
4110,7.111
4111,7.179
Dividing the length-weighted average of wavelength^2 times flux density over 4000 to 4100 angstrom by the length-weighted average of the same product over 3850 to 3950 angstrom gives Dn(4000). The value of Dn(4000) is 1.72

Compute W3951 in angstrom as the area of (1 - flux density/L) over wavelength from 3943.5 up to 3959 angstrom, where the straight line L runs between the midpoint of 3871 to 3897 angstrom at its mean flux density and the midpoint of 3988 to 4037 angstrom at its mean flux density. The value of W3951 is 1.9 angstrom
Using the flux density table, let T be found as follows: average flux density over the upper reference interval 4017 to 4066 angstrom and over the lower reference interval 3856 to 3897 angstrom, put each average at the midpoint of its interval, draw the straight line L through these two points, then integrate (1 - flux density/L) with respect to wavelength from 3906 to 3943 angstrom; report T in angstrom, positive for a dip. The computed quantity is 5.2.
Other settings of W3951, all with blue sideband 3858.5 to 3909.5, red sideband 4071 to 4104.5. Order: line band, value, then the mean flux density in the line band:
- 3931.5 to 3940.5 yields 4.0 angstrom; 2.94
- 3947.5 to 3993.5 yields 7.0 angstrom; 4.83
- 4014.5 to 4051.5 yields -5.0 angstrom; 7.33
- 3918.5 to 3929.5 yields 0.9 angstrom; 4.68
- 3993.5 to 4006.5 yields -1.8 angstrom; 6.89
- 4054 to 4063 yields -0.1 angstrom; 6.9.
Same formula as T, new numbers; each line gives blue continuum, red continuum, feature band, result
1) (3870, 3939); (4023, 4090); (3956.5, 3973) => 6.87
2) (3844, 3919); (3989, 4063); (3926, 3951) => 7.80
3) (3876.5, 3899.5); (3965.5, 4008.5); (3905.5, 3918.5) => -2.31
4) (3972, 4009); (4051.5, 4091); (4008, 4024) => -2.63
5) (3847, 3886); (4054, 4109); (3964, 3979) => 6.39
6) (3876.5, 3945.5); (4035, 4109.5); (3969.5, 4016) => -2.91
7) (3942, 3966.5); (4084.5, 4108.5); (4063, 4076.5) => -0.89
